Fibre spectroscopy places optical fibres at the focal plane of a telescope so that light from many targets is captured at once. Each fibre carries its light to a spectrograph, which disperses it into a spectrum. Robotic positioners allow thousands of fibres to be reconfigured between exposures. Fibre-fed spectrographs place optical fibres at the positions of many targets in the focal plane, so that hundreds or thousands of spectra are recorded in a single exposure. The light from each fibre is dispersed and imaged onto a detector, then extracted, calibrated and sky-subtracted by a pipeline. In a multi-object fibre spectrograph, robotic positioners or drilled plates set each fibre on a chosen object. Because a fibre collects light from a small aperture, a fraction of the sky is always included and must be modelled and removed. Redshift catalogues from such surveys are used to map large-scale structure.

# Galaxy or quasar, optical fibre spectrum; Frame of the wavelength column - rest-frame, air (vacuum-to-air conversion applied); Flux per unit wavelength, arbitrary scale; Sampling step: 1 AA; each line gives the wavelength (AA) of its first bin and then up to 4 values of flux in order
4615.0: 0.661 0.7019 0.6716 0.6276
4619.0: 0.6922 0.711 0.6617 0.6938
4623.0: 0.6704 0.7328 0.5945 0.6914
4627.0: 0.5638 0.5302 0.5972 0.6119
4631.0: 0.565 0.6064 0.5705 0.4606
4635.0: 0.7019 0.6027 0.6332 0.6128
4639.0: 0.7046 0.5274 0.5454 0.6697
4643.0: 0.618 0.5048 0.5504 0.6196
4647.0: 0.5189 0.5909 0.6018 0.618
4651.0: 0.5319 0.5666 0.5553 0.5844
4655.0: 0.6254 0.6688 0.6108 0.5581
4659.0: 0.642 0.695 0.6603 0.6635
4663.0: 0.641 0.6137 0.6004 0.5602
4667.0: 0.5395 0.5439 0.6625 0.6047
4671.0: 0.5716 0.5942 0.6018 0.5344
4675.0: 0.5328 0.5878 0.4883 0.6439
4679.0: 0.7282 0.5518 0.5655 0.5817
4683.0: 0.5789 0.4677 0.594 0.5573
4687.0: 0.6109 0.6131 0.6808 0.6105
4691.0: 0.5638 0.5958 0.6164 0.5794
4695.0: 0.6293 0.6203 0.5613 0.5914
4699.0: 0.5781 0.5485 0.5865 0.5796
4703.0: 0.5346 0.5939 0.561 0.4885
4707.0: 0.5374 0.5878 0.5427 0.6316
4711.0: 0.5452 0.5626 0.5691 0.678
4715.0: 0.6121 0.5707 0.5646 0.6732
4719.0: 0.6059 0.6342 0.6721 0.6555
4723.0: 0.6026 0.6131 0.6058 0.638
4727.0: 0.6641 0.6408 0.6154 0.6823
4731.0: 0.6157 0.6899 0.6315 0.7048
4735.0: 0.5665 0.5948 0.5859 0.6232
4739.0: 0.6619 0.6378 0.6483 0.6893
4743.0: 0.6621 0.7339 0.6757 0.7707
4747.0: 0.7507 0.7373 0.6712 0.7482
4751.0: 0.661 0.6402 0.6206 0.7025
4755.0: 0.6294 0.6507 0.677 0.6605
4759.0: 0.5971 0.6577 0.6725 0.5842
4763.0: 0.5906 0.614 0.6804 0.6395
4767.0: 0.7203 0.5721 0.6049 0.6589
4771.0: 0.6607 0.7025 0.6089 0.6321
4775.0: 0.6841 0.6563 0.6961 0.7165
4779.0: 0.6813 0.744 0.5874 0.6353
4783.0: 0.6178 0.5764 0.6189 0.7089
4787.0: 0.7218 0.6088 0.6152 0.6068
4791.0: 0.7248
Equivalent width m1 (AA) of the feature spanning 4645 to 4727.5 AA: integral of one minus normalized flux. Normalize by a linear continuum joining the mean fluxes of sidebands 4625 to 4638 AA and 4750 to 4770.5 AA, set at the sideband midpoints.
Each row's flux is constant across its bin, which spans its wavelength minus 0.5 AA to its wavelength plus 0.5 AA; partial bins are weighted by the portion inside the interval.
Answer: 2.9 AA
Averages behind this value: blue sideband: 0.595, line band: 0.594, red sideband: 0.644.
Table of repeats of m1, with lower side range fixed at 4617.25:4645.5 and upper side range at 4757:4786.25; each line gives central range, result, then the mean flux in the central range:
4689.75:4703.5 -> 1.0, 0.585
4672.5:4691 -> 1.3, 0.584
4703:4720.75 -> 1.4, 0.586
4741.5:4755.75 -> -1.1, 0.692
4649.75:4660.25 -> 0.3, 0.603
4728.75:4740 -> 0.1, 0.634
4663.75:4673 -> 0.5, 0.588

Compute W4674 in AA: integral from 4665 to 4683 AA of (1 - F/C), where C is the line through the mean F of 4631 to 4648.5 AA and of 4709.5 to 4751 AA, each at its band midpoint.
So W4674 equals 0.83 AA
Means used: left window 0.59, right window 0.645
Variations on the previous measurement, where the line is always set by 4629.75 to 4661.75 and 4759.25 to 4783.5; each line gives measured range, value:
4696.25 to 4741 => 1.6 AA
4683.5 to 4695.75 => 0.5 AA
